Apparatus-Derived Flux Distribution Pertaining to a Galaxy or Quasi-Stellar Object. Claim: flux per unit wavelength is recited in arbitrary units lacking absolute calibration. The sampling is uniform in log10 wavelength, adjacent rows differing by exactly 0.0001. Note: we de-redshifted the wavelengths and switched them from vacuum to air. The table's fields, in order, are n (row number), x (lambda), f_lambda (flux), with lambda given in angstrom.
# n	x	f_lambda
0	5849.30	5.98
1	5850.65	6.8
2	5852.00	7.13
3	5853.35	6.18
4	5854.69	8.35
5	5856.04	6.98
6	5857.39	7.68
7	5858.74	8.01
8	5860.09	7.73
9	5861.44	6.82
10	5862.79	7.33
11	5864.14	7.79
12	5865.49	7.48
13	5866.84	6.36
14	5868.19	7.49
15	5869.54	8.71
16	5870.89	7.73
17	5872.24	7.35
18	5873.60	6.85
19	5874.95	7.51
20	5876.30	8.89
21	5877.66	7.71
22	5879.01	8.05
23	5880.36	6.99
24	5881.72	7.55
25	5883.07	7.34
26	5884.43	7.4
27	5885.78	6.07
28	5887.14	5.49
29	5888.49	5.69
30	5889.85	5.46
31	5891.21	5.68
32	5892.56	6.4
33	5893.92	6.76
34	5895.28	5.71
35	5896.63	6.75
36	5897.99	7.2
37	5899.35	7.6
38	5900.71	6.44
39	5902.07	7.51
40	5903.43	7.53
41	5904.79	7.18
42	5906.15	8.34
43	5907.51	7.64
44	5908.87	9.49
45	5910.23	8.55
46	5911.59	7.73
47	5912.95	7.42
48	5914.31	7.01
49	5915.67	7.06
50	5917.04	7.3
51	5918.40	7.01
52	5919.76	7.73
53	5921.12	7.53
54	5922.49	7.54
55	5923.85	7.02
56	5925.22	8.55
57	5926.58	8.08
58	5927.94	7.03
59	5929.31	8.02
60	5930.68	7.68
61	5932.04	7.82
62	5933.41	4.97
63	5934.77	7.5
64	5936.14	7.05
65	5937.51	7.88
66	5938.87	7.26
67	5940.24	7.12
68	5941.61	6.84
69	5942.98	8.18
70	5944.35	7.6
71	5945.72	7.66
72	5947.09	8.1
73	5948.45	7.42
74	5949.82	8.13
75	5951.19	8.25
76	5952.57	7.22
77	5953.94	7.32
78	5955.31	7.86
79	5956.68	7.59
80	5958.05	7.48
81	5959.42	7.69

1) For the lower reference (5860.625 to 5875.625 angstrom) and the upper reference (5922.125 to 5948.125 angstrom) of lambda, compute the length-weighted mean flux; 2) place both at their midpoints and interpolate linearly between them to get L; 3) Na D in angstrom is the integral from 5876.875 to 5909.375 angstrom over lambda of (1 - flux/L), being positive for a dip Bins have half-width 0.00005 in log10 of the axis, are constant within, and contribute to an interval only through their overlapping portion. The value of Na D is 1.9 angstrom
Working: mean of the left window 7.41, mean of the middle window 6.99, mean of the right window 7.47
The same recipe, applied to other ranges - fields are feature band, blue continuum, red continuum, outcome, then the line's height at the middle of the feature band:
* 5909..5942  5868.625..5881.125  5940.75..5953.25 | 1.15 angstrom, 7.71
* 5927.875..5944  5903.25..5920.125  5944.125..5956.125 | 0.89 angstrom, 7.72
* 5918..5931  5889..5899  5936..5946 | -1.06 angstrom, 7.06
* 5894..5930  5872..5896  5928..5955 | -1.77 angstrom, 7.13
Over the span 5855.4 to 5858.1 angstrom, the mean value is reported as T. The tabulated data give 7.34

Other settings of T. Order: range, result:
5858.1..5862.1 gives 7.52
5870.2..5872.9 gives 7.56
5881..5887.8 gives 6.77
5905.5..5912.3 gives 8.35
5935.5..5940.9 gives 7.33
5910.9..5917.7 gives 7.3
